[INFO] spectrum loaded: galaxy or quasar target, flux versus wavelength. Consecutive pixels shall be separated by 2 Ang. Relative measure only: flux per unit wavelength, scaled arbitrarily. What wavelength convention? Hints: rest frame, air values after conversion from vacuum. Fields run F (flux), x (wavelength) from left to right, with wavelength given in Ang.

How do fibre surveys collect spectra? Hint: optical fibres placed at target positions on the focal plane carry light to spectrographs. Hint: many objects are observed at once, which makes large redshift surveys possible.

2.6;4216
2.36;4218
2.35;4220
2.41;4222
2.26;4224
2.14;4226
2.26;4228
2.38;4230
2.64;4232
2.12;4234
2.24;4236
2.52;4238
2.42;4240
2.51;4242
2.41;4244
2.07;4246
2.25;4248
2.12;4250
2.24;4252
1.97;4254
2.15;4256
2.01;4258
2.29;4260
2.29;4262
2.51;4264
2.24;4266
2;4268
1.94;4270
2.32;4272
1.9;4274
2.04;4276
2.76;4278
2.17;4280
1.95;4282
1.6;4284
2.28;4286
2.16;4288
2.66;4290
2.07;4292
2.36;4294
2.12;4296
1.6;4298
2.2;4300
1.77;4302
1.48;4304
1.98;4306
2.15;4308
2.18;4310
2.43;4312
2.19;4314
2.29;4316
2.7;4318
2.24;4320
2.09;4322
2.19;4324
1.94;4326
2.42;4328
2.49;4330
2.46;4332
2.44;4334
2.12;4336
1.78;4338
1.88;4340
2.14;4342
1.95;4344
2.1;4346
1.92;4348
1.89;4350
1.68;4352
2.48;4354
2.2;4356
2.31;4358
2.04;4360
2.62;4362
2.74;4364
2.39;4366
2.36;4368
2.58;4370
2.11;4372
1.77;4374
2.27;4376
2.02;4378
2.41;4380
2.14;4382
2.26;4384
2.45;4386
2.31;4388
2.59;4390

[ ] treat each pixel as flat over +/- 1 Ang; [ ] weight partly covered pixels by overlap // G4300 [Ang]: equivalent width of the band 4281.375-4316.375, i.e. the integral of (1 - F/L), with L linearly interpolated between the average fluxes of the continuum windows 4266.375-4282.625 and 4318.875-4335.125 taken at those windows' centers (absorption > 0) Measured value 2.1 Ang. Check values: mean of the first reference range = 2.14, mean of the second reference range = 2.29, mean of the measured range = 2.08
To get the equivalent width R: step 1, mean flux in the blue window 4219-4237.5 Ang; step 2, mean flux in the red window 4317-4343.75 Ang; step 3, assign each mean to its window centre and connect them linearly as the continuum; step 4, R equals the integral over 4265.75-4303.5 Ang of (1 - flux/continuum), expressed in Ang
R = 2.7 Ang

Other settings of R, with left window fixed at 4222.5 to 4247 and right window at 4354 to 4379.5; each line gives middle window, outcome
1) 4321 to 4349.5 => 2.11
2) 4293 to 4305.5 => 2.11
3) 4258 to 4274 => 0.90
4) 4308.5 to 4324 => 0.12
